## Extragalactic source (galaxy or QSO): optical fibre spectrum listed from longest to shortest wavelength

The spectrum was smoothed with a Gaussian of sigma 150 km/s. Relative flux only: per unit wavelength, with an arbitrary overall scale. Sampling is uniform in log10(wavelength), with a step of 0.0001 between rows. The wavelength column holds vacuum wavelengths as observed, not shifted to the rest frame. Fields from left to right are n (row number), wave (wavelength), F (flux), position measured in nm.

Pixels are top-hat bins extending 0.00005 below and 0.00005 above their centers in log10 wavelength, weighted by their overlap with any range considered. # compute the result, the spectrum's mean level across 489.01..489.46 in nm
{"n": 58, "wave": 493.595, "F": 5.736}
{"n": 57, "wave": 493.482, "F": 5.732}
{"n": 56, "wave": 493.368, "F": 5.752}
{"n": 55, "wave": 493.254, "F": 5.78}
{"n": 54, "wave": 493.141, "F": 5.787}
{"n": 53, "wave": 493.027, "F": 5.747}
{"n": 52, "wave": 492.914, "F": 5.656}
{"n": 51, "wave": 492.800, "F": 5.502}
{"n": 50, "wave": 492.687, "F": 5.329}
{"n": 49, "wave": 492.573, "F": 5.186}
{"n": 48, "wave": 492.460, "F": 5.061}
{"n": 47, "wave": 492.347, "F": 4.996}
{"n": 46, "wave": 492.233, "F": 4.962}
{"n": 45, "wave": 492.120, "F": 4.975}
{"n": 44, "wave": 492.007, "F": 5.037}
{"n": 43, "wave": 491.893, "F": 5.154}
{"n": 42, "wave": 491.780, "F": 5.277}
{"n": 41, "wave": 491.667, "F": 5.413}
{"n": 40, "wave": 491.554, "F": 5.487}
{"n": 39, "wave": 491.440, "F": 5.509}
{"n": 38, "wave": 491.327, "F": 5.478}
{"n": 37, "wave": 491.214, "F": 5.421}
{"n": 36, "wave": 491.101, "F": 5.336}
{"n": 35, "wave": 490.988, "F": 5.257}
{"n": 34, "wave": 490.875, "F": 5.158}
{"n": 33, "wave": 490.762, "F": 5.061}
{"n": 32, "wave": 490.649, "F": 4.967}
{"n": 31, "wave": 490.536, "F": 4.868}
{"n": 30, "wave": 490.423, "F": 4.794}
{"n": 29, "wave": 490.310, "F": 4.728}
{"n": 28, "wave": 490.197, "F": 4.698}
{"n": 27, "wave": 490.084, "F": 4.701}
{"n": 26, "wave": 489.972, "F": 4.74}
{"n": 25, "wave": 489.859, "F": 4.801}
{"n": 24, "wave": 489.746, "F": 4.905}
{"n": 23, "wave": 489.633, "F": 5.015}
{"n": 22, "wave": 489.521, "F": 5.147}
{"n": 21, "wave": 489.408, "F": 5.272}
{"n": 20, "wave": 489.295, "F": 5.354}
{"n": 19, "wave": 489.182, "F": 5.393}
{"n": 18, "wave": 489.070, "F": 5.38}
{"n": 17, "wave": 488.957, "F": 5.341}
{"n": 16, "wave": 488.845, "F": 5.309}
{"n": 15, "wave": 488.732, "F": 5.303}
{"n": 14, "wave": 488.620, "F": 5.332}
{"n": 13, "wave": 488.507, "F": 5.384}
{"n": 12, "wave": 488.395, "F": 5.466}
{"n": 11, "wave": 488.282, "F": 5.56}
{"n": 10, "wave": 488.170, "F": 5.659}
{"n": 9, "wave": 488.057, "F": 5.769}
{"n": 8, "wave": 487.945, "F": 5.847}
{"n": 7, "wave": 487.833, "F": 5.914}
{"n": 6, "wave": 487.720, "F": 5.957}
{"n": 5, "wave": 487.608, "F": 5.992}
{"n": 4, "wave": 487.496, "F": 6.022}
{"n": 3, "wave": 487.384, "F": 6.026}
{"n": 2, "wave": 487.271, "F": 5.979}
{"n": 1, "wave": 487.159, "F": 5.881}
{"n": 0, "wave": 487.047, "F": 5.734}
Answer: 5.35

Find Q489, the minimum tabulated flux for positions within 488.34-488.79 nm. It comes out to 5.303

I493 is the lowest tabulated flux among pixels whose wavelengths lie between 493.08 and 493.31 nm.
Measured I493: 5.78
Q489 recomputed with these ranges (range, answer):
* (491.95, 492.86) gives 4.962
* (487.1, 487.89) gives 5.881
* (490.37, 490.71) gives 4.794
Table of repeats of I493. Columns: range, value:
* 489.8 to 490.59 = 4.698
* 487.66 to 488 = 5.847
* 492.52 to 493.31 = 5.186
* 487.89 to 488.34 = 5.56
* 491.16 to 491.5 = 5.421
